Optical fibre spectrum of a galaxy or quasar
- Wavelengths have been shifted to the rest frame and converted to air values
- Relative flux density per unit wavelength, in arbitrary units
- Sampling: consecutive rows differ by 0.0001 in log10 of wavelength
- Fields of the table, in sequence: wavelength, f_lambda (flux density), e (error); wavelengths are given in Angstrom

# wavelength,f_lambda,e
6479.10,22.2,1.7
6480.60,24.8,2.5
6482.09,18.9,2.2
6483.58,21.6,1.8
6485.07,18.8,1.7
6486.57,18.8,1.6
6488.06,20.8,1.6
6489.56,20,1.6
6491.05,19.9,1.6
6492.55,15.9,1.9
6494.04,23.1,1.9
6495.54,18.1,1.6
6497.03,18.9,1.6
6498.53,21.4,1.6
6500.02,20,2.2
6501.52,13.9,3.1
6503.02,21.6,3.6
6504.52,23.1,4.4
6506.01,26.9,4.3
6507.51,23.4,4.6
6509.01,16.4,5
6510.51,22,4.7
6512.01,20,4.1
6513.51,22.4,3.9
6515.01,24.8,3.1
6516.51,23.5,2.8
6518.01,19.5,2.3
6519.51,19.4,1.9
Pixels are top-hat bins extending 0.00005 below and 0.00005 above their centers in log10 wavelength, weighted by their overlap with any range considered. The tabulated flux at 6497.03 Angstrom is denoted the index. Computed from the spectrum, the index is 18.9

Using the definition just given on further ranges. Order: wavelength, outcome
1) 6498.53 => 21.4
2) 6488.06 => 20.8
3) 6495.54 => 18.1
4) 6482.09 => 18.9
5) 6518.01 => 19.5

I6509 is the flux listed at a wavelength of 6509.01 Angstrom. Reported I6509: 16.4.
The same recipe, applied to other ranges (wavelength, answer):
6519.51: 19.4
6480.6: 24.8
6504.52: 23.1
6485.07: 18.8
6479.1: 22.2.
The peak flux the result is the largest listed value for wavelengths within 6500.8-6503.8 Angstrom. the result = 21.6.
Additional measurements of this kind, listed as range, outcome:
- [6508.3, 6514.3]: 22.4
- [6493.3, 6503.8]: 23.1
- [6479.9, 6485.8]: 24.8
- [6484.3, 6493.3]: 20.8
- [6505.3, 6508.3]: 26.9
